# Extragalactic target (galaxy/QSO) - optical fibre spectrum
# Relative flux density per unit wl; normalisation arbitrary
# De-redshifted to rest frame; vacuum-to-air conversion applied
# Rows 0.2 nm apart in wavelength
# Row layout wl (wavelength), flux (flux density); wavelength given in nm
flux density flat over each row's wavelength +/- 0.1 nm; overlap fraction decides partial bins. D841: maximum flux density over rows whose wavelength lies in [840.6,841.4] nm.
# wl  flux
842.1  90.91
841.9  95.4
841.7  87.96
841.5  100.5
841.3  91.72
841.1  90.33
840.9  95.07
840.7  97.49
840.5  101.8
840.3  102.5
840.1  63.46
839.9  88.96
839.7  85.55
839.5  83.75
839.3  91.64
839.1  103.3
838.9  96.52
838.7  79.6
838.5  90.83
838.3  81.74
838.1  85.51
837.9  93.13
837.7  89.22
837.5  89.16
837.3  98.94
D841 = 97.49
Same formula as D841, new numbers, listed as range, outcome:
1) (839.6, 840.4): 102.5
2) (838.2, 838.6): 90.83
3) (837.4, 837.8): 89.22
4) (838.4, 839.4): 103.3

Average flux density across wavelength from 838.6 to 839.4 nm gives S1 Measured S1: 92.8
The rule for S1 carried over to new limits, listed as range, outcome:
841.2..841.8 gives 93.4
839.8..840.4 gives 85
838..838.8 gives 84.4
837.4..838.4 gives 87.8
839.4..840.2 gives 80.4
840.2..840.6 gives 102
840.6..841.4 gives 93.7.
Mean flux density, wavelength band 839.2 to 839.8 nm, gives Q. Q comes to 87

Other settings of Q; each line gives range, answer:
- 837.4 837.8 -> 89.2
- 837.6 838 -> 91.2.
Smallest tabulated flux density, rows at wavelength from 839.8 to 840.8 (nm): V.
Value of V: 63.46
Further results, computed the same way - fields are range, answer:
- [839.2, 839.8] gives 83.75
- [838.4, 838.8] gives 79.6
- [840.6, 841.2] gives 90.33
